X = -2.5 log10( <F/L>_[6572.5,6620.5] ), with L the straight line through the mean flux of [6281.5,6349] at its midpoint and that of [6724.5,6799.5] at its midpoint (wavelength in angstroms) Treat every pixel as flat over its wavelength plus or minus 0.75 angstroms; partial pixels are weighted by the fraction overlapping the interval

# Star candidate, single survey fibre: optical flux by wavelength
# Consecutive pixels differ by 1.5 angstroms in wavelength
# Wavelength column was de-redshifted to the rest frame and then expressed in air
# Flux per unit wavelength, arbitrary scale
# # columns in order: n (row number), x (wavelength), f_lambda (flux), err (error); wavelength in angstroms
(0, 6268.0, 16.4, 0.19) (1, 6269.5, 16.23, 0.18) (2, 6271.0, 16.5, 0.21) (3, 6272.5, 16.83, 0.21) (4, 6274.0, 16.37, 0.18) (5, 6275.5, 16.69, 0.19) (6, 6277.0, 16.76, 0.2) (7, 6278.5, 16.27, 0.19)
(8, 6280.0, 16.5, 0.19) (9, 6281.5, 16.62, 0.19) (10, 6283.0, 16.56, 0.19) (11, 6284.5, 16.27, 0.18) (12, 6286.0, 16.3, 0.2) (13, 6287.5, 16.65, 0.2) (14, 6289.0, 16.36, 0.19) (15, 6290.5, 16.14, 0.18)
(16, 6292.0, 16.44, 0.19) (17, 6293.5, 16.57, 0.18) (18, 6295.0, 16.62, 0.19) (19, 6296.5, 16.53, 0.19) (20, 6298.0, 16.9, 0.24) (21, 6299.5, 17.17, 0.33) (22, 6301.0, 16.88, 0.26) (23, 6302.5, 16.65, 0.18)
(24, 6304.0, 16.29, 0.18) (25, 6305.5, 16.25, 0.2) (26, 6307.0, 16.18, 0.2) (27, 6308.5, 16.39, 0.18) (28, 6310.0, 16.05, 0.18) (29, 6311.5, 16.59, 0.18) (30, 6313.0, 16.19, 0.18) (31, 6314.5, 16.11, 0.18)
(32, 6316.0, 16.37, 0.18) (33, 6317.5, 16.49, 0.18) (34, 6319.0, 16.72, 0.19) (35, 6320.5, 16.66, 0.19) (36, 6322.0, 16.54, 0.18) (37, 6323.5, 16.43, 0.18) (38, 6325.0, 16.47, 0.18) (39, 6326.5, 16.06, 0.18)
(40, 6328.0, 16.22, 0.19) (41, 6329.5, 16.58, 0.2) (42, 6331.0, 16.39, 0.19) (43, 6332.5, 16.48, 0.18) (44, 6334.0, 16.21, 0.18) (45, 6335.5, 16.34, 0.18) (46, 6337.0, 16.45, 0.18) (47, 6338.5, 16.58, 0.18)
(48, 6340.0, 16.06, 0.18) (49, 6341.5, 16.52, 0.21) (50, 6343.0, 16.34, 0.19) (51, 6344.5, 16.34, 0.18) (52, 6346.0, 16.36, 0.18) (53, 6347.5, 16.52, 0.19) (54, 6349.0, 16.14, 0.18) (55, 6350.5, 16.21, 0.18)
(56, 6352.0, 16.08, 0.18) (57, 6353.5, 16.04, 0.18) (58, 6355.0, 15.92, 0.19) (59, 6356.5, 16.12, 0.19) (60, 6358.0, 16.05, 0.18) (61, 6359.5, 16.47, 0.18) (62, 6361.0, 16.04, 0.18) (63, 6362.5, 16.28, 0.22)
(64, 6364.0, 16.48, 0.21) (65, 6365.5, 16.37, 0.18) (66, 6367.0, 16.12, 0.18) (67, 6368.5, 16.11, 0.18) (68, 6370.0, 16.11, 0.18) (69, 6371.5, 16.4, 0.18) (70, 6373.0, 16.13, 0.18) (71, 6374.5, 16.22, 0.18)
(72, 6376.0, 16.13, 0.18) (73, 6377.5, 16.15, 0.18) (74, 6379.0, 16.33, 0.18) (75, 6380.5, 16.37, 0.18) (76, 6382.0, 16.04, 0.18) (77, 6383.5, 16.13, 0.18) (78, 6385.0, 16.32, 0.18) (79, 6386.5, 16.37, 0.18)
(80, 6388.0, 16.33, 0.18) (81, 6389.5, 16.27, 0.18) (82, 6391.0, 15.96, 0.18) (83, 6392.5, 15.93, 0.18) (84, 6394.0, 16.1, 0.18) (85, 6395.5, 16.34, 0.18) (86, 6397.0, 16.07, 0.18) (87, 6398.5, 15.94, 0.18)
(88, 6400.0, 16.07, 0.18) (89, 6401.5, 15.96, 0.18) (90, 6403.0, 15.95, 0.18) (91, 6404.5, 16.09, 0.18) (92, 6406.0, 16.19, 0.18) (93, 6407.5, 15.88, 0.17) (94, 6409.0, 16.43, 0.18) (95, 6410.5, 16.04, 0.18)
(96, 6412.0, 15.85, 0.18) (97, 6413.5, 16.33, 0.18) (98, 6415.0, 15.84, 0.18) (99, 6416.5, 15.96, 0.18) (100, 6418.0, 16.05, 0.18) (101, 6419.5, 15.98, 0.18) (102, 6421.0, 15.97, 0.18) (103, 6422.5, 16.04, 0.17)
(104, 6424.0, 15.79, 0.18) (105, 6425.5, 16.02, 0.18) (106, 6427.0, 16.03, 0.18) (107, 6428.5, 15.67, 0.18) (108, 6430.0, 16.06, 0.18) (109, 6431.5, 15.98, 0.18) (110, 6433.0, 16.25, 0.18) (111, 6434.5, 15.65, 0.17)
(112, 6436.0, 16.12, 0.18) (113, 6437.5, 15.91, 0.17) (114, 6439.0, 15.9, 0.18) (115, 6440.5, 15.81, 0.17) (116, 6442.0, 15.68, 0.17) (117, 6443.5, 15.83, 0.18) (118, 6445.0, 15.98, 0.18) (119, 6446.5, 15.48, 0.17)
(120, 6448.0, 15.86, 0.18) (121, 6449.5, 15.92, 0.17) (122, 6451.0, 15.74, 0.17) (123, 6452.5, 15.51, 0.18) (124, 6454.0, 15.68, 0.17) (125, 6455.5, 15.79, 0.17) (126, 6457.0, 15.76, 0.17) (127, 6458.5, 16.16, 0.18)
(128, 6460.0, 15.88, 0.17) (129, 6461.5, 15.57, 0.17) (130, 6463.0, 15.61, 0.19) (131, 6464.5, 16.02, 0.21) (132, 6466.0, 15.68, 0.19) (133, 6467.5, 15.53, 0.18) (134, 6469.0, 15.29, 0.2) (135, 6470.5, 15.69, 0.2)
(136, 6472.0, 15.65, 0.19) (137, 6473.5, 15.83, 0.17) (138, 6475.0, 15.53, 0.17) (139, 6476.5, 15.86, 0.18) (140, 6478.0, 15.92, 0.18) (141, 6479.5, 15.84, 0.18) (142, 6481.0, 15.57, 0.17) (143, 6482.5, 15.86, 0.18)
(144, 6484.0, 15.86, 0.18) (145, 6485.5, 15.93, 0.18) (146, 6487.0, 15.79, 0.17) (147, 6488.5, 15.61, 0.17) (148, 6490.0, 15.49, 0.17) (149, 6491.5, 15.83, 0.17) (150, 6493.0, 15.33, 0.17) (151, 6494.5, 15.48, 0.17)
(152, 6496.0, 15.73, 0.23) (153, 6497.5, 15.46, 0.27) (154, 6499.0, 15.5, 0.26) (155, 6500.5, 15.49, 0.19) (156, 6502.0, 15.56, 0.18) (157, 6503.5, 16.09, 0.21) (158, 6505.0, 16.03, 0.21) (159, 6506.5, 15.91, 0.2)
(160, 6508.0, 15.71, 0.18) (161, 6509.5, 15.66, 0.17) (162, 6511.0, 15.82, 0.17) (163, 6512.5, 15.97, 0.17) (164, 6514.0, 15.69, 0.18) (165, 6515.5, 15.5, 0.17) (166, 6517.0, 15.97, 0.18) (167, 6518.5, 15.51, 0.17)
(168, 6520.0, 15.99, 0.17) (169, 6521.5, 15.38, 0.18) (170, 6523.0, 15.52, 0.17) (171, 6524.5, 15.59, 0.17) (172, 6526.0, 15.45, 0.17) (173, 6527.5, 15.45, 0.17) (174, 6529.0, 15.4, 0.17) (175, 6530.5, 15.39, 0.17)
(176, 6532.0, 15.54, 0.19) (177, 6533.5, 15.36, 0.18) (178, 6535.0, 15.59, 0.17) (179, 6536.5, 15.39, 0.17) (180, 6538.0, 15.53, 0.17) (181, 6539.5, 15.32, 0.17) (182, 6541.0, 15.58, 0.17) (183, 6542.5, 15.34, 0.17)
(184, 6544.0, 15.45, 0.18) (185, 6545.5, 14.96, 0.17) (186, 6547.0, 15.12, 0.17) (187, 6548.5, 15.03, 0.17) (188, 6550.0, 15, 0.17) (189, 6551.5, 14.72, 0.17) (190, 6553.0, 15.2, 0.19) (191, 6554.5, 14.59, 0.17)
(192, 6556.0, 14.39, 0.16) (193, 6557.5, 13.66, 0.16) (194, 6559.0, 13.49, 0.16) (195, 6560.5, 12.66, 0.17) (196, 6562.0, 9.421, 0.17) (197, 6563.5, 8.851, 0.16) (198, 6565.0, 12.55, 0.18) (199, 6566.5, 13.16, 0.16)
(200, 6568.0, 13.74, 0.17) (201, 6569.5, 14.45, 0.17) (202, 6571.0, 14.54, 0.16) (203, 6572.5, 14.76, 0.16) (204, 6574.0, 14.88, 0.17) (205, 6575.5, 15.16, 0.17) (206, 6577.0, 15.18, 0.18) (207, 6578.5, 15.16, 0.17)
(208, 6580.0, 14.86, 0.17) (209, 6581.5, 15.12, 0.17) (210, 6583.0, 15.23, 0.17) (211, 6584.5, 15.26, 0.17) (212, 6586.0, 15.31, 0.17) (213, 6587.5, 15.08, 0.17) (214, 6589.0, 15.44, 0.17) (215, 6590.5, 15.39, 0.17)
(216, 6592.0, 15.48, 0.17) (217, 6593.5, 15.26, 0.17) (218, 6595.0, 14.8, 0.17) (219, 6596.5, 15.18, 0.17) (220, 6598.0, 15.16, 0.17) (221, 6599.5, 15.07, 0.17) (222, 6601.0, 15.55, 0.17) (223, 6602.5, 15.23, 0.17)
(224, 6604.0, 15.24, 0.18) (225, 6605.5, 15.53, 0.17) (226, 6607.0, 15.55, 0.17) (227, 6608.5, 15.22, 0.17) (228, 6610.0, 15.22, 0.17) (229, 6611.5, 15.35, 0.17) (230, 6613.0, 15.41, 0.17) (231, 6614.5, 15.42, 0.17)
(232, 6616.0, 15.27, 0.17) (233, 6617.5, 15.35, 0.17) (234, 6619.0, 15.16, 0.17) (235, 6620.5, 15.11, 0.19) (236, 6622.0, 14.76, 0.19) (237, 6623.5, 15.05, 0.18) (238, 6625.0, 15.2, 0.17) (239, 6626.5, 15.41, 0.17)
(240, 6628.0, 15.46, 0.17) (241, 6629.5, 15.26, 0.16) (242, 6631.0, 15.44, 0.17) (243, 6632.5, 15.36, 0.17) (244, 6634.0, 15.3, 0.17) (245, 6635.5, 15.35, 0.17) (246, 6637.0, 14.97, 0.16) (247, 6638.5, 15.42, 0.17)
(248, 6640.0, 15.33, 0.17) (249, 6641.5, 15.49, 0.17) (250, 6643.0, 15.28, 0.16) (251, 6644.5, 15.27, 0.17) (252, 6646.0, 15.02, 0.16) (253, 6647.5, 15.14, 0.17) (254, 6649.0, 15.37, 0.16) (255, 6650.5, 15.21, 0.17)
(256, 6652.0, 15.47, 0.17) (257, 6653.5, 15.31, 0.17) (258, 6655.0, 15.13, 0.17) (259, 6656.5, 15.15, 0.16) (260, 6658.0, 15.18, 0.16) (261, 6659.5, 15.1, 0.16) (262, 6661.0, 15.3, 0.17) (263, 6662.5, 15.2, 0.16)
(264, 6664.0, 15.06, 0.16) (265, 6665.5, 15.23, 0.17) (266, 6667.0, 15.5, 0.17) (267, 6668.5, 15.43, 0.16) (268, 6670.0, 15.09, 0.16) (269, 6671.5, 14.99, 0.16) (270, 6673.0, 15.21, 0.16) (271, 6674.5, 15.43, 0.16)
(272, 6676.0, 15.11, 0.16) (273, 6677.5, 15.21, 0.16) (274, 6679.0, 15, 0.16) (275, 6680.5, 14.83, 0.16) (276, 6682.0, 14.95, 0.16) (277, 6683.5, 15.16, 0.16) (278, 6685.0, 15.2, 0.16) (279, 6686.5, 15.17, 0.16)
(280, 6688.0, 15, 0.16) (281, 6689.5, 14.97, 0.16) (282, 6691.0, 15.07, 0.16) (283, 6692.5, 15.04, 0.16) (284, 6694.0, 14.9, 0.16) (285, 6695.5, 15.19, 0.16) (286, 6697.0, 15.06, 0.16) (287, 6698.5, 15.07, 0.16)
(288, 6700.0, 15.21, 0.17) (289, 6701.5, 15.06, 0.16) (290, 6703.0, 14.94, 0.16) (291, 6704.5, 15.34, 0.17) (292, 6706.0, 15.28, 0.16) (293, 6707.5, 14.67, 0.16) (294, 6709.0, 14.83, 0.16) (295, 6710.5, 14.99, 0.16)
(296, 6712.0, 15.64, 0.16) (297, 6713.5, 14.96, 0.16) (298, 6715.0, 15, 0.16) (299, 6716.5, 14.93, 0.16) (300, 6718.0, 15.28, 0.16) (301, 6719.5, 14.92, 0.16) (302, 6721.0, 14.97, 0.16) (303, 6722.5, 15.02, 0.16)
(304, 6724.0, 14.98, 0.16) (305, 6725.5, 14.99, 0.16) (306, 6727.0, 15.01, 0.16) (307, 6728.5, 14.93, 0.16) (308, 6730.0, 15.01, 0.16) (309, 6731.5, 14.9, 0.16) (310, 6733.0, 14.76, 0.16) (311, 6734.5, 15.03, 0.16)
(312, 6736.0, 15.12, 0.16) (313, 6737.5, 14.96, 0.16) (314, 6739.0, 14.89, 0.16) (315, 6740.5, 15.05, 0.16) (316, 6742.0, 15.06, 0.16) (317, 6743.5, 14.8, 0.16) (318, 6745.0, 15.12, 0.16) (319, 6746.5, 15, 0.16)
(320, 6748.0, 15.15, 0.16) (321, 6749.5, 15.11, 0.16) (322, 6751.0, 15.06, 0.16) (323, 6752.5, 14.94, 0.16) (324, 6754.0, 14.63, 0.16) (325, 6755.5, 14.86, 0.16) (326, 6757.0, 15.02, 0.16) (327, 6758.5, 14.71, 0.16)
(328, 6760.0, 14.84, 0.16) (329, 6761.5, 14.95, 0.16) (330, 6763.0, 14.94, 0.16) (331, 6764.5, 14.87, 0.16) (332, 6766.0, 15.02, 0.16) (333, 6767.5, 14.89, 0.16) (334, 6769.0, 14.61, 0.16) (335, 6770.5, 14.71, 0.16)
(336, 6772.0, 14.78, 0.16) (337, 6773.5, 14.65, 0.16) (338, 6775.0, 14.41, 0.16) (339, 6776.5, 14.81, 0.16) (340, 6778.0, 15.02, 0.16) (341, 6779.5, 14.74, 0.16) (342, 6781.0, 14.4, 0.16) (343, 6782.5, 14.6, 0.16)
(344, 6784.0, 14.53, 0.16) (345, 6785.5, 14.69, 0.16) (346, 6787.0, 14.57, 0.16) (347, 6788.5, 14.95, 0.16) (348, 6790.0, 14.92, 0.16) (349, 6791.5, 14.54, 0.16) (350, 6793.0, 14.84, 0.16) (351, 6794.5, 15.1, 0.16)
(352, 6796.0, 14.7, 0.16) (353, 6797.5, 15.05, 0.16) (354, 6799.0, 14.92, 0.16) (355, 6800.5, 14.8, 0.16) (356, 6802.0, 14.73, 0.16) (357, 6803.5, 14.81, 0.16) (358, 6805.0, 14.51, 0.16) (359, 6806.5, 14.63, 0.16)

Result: 0.015 mag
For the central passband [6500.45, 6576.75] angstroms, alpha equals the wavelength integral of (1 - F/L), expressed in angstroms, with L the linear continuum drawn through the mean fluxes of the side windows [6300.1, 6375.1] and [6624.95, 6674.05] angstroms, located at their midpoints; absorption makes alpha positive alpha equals 3.8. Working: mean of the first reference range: 16.3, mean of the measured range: 14.9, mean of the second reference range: 15.3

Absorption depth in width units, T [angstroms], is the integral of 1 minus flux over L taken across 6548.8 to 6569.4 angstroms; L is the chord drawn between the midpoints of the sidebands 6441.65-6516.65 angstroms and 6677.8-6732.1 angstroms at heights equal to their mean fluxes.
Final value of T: 2.9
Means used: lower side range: 15.7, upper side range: 15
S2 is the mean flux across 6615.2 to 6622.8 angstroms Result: 15.1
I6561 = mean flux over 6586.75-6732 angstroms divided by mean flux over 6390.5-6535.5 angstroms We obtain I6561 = 0.96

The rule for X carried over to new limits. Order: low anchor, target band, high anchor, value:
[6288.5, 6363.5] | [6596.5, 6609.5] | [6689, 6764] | 0.008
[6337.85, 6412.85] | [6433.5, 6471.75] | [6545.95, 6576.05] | -0.041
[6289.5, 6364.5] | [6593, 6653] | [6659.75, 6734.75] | 0.005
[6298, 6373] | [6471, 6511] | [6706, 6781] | 0.006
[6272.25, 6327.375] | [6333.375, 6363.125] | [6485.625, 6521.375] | 0.003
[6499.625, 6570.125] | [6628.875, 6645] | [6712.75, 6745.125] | -0.028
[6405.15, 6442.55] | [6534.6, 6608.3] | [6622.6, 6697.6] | 0.059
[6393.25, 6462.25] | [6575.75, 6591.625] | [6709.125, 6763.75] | 0.018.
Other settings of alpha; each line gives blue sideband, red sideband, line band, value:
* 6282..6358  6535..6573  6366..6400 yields -0.84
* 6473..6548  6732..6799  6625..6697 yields -0.20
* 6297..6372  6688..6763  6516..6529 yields 0.09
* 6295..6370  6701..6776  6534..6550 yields 0.33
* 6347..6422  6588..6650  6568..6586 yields 0.59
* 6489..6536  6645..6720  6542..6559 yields 0.79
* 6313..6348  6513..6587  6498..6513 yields -0.68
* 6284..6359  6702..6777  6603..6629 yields 0.16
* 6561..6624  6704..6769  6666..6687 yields -0.41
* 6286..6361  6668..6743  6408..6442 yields 0.11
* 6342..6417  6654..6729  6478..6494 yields 0.09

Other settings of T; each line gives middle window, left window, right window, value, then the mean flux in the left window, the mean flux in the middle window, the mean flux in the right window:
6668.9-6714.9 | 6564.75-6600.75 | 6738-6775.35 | -0.6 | 14.9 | 15.1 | 14.9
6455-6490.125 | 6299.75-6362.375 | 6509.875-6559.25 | -0.3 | 16.3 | 15.7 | 15.3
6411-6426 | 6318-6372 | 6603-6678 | 0.1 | 16.3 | 16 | 15.3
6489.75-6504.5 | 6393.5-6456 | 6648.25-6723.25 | 0.1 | 15.9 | 15.6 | 15.1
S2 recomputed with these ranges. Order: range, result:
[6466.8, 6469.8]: 15.4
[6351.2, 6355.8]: 16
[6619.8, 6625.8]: 15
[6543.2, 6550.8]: 15.1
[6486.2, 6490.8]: 15.6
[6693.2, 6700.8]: 15.1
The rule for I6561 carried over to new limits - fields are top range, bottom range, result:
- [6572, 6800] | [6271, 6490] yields 0.93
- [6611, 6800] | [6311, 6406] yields 0.93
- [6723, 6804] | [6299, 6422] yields 0.91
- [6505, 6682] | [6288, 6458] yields 0.93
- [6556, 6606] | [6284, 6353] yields 0.88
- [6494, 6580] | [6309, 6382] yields 0.92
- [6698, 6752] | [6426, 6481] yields 0.95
